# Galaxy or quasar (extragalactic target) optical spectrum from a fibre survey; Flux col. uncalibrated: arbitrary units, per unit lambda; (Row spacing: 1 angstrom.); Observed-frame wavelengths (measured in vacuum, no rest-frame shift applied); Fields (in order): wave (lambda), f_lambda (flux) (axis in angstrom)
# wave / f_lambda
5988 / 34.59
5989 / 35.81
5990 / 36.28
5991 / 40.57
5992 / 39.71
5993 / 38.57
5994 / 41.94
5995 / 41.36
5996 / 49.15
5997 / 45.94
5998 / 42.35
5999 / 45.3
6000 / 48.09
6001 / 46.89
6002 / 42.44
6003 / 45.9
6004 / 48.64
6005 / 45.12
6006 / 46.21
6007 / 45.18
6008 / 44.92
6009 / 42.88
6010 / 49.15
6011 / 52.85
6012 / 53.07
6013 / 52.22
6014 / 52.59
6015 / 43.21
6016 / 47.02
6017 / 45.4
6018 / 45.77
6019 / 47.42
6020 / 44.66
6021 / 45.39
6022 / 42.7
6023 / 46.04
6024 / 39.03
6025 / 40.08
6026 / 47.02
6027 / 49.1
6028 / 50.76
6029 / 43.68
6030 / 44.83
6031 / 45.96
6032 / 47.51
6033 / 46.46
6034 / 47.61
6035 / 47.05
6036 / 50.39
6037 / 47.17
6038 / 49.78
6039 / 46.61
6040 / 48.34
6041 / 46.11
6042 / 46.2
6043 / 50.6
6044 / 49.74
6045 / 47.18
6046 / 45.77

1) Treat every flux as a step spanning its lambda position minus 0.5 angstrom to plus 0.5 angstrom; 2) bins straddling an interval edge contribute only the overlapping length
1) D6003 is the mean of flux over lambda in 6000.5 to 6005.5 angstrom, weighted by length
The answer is 45.8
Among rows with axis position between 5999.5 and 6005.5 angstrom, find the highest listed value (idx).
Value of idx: 48.64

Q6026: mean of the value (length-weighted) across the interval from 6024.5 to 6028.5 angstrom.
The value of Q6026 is 46.7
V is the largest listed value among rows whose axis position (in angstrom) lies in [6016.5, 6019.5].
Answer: 47.42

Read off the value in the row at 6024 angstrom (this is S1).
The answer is 39.03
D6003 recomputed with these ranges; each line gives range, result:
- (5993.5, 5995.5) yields 41.6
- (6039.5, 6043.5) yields 47.8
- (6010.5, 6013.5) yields 52.7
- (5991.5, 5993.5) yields 39.1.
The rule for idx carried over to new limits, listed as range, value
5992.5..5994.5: 41.94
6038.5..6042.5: 48.34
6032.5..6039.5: 50.39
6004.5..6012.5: 53.07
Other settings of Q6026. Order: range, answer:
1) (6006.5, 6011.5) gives 47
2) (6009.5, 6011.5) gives 51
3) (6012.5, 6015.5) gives 49.3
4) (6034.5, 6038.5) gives 48.6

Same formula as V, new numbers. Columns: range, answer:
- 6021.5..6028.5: 50.76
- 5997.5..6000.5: 48.09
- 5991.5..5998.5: 49.15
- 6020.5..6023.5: 46.04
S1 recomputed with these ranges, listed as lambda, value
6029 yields 43.68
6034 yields 47.61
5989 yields 35.81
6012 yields 53.07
